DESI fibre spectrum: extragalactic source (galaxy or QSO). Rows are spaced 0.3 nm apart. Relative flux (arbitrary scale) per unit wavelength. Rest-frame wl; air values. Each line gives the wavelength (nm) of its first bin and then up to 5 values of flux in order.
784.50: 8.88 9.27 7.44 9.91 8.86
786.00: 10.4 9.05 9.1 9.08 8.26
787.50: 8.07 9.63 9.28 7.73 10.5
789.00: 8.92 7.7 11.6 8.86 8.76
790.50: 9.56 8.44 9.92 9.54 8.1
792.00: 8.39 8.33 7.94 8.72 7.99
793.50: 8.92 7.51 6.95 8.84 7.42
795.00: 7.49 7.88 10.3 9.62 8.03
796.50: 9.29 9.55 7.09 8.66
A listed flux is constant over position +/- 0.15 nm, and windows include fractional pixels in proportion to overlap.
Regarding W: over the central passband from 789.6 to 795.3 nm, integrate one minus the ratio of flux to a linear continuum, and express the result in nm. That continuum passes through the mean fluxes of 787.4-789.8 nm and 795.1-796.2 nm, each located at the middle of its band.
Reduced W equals 0.379 nm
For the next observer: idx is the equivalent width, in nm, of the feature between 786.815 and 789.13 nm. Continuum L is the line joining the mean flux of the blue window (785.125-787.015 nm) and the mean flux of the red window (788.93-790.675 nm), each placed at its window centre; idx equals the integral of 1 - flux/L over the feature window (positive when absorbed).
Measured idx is 0.08 nm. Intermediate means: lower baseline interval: 9.28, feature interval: 8.93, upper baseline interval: 9.24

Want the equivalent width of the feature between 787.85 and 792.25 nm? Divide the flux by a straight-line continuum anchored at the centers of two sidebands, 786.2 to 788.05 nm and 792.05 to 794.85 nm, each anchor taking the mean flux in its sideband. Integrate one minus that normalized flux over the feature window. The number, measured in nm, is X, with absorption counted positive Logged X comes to -0.30 nm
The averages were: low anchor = 8.88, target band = 9.09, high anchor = 8.08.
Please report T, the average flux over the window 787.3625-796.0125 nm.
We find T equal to 8.72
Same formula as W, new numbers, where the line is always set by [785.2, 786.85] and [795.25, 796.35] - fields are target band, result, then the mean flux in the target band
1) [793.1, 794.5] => 0.17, 8.02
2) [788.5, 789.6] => -0.01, 9.33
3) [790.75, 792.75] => 0.11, 8.68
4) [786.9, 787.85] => 0.07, 8.62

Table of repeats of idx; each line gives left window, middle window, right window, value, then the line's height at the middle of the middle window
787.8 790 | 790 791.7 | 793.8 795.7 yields -0.05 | 8.86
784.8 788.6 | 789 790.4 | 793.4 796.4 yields -0.08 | 8.7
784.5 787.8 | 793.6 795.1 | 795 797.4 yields 0.19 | 8.77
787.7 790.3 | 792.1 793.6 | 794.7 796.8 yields 0.10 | 8.94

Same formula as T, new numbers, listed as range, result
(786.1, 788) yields 8.92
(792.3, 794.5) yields 8.12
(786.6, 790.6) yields 9.07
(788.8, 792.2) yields 9.08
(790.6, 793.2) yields 8.65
